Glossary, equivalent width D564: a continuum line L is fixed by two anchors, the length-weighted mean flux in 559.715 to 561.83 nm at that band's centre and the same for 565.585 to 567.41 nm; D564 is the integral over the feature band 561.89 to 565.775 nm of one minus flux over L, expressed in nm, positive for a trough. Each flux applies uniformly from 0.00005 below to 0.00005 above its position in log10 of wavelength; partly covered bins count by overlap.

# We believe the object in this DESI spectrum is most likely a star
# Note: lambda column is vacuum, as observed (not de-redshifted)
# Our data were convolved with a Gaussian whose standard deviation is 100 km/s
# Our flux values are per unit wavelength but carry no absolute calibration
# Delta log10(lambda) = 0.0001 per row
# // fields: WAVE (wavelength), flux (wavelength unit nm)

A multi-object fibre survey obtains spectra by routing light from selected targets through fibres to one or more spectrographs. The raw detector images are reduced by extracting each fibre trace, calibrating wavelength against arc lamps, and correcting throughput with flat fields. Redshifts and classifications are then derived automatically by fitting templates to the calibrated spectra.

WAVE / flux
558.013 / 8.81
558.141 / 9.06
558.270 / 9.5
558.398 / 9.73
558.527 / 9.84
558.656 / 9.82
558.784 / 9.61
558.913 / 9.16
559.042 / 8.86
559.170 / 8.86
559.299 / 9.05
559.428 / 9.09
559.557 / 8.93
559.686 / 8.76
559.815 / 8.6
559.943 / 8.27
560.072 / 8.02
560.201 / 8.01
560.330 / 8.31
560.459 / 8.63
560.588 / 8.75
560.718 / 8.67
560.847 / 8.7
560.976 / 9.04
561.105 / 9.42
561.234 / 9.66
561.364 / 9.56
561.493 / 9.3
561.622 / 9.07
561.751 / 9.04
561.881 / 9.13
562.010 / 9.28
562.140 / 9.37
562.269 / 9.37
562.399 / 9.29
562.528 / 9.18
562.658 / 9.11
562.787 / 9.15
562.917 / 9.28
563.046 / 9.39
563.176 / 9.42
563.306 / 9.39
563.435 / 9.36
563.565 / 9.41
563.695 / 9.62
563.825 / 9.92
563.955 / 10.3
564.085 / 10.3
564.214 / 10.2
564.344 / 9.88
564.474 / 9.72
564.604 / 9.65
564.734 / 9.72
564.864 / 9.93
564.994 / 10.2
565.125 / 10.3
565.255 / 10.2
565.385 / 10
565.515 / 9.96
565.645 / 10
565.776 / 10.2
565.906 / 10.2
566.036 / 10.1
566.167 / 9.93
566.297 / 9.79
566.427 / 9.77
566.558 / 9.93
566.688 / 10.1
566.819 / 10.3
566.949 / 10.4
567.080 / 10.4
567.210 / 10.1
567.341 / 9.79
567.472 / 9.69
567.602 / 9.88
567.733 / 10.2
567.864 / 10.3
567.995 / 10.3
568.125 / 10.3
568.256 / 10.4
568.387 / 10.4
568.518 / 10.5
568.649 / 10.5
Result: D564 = -0.08 nm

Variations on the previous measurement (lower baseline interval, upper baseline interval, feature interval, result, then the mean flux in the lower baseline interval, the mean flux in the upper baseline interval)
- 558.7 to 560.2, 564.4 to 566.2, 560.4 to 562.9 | 0.03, 8.82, 10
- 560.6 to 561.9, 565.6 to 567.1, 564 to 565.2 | -0.03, 9.14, 10.1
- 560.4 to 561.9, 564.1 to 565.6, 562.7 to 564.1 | 0.01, 9.08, 9.99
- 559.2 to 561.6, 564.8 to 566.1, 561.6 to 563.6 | 0.02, 8.82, 10.1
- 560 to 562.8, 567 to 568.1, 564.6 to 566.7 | -0.05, 9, 10.1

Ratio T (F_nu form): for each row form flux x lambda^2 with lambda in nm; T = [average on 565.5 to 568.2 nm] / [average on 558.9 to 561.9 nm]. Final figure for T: 1.16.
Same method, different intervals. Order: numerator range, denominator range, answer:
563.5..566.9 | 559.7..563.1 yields 1.13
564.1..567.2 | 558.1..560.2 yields 1.14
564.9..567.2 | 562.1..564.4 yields 1.07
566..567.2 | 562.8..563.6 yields 1.09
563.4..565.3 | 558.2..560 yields 1.10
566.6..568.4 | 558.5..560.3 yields 1.18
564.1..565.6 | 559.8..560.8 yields 1.21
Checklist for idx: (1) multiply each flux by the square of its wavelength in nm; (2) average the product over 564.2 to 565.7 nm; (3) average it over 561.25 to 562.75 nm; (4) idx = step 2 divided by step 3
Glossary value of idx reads 1.1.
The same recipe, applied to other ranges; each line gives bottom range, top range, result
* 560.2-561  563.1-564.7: 1.15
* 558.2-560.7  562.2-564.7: 1.09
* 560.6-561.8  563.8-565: 1.10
